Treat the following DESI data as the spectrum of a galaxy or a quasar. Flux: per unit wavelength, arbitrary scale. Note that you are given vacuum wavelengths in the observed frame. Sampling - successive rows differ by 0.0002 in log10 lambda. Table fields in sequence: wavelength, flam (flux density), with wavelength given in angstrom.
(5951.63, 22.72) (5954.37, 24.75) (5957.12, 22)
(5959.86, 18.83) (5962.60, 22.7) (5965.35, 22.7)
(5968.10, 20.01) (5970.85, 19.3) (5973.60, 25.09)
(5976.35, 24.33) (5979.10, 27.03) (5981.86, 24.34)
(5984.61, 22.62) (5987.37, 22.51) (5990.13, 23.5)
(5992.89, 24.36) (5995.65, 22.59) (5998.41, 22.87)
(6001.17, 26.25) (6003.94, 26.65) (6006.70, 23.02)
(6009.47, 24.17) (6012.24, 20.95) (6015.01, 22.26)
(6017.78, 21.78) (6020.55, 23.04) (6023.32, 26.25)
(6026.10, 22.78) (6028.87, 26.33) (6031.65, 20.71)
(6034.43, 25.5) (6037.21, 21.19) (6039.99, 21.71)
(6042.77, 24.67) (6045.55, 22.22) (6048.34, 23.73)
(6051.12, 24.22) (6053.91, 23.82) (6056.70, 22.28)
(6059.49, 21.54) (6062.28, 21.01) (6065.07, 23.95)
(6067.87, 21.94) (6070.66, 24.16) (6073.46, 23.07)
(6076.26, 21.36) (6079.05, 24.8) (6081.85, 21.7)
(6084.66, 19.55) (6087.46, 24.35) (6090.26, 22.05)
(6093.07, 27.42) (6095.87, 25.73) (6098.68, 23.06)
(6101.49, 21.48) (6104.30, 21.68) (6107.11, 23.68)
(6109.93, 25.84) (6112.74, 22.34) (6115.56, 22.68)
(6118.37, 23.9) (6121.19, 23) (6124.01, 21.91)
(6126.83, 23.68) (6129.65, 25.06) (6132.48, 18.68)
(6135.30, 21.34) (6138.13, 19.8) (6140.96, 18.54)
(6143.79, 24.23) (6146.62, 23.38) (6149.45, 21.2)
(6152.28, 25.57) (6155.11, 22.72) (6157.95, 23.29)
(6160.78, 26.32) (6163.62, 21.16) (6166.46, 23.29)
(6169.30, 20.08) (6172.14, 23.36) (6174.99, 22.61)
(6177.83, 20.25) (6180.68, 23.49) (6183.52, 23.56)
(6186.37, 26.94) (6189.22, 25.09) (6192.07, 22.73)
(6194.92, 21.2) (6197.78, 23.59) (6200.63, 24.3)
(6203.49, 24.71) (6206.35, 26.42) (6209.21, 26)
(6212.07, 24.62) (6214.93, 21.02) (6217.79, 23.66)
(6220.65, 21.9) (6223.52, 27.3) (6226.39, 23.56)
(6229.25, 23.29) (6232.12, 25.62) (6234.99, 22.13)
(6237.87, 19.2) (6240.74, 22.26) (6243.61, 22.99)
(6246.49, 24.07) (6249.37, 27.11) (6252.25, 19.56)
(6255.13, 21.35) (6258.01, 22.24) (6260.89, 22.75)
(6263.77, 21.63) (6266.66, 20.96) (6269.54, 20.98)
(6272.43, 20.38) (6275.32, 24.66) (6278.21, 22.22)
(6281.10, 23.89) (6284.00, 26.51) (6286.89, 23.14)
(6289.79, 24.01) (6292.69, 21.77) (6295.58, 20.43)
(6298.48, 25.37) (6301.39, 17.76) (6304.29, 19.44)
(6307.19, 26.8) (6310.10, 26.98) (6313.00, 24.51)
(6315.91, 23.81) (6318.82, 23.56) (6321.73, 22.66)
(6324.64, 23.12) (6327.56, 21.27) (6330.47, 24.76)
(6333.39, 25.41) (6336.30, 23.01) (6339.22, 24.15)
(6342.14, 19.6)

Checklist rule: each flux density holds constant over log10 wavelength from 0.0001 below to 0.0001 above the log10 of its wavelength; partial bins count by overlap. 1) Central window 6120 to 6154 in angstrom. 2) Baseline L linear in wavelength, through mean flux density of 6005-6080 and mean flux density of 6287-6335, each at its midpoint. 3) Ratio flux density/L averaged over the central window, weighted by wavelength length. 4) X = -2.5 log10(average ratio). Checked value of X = 0.04 mag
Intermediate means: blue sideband 23.1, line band 22.2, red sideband 23.2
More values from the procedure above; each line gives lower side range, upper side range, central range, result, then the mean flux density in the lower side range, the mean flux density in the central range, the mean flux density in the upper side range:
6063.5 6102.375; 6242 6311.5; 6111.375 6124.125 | 0.013 mag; 23.2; 22.9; 22.8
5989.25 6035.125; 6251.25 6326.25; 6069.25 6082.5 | 0.017 mag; 23.7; 23.1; 22.7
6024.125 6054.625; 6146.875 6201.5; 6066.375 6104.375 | 0.012 mag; 23.4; 23.1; 23.2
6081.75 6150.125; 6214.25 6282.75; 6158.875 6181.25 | 0.007 mag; 22.7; 22.5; 22.7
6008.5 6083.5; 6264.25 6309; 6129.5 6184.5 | 0.022 mag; 23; 22.3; 22.6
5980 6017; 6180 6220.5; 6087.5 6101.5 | -0.020 mag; 23.6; 24.2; 24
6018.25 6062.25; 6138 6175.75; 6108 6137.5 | 0.002 mag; 23.2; 22.8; 22.6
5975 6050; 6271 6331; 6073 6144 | 0.036 mag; 23.6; 22.7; 23.2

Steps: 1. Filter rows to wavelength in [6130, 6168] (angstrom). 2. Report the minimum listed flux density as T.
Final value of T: 18.54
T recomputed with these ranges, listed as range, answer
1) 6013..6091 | 19.55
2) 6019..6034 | 20.71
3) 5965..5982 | 19.3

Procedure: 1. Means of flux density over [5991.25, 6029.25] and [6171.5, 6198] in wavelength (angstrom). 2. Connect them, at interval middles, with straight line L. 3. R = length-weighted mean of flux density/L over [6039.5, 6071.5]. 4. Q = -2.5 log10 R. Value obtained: 0.031 mag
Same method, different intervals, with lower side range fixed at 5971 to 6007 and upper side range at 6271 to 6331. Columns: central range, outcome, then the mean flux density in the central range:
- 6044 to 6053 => 0.02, 23.4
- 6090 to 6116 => 0.00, 23.7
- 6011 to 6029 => 0.04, 23.2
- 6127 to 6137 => 0.09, 21.9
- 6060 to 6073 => 0.05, 22.7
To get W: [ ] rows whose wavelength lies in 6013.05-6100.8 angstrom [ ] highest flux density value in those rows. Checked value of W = 27.42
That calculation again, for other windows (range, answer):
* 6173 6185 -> 23.56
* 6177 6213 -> 26.94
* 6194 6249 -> 27.3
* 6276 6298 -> 26.51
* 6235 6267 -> 27.11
